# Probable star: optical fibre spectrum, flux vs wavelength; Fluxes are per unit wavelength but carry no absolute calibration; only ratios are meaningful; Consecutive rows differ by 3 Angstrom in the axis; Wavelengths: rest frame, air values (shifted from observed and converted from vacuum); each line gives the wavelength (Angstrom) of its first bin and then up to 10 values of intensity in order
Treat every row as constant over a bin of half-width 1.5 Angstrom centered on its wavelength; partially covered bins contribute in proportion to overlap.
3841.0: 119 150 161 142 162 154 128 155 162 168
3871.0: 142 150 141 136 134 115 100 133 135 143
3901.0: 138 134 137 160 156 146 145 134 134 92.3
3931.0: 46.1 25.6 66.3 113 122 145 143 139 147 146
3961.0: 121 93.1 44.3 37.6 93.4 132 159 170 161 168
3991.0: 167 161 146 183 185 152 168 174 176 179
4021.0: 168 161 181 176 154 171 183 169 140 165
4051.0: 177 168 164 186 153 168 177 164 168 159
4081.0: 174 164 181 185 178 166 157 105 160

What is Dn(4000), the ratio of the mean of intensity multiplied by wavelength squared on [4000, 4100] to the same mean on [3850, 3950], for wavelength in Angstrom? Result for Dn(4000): 1.41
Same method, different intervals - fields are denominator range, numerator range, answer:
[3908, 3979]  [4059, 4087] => 1.59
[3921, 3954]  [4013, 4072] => 1.69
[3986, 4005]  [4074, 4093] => 1.07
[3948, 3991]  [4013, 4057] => 1.38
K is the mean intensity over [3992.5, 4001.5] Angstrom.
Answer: 163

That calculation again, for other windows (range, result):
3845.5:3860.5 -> 149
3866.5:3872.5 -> 155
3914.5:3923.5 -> 142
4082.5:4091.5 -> 177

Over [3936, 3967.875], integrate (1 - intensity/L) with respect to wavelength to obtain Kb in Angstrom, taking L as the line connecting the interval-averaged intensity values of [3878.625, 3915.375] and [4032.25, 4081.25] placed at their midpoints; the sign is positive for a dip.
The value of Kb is 6.03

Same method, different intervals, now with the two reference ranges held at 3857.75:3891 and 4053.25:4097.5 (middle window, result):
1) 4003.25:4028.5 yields -1.5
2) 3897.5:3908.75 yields 0.4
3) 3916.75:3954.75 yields 9.7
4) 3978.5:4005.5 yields -1.5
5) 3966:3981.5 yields 5.5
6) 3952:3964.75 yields 1.8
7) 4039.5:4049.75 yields 0.3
